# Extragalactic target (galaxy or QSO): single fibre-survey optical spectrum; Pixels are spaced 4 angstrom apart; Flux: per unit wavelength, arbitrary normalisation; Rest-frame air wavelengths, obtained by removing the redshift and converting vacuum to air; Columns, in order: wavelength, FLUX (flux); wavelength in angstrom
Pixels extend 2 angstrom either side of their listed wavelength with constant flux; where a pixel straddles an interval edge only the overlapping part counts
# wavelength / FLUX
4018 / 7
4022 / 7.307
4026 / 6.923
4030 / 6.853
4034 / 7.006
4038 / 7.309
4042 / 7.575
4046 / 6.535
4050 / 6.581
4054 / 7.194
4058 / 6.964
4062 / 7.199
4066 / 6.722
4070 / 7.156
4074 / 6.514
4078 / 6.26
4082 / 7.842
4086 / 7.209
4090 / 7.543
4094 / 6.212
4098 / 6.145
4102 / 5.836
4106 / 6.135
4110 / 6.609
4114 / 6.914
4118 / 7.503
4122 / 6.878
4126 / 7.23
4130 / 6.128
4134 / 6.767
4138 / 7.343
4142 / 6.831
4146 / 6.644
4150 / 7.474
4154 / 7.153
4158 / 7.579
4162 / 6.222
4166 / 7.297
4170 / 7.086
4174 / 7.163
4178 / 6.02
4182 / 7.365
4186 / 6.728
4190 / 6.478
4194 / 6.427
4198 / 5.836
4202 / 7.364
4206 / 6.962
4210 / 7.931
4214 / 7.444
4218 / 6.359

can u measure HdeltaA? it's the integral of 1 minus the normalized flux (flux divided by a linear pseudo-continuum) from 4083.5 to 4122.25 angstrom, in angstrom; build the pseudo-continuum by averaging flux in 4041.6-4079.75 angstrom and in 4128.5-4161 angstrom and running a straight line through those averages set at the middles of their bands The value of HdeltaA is 1.2 angstrom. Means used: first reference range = 6.84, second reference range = 6.98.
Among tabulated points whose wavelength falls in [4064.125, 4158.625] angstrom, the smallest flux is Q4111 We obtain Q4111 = 5.836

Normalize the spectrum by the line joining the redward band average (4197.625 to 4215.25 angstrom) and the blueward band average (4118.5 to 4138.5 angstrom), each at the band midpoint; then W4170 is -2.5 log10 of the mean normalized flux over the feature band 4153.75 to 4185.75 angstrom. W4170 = 0.01 mag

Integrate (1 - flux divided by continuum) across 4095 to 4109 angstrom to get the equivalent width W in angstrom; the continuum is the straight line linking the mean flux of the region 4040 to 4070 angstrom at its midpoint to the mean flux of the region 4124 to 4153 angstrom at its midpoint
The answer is 1.7 angstrom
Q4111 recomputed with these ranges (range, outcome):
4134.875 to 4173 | 6.222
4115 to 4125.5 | 6.878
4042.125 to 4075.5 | 6.514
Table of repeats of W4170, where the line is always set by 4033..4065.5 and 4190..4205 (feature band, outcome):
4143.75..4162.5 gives -0.06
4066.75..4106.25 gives 0.03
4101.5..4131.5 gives 0.02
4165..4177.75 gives -0.06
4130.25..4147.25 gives -0.01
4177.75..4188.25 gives -0.03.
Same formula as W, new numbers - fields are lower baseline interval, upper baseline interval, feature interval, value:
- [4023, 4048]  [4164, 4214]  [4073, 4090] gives -0.11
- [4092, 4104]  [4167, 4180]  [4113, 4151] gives -3.37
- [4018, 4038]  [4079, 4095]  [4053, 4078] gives 0.89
